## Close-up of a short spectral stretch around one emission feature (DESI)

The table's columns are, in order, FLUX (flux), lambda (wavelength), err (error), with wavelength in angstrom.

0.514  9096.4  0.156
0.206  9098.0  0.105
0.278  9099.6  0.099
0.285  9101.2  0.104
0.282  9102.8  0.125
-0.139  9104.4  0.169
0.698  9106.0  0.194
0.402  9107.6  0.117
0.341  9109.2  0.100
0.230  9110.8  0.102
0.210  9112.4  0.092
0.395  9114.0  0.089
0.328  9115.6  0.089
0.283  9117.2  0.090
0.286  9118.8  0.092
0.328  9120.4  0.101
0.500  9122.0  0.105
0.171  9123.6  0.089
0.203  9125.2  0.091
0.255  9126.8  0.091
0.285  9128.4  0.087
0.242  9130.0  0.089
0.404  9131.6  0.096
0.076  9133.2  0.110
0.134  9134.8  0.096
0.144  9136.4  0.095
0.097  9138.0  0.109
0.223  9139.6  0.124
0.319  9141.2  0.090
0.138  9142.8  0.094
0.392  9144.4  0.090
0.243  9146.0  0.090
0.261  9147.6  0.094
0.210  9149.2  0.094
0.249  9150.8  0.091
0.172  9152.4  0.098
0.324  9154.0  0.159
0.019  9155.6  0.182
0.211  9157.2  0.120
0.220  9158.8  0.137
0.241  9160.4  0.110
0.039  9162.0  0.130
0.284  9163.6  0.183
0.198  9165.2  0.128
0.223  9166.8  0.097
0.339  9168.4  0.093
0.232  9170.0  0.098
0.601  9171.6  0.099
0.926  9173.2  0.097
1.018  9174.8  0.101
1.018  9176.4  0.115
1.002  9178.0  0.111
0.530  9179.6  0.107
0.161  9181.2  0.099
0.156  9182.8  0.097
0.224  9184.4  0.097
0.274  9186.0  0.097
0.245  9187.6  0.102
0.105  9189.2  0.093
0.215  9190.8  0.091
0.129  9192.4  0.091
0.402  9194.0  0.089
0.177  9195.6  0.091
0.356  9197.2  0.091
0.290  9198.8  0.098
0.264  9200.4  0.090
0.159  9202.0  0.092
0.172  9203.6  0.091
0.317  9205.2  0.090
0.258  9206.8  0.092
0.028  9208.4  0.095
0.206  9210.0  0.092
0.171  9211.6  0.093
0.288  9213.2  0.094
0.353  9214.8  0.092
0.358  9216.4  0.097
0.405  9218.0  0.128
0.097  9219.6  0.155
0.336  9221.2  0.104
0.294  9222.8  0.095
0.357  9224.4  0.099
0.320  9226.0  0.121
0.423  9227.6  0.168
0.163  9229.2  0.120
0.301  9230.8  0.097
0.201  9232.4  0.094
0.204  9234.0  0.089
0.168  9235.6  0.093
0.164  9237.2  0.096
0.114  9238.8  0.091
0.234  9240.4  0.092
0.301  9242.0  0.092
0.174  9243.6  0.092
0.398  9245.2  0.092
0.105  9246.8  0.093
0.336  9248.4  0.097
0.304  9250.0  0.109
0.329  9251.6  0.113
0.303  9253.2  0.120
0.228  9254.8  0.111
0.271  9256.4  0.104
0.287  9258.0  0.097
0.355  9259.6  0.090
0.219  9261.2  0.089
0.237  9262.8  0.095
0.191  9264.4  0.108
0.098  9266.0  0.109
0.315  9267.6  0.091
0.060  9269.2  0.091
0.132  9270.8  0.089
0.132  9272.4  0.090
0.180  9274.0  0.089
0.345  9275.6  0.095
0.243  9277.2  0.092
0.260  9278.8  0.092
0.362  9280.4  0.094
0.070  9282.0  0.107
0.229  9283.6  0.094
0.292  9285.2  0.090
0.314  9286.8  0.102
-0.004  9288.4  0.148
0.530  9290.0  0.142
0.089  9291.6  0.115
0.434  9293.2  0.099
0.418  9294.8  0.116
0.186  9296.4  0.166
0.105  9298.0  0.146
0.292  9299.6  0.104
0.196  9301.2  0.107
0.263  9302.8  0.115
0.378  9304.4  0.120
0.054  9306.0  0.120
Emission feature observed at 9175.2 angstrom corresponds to H-beta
